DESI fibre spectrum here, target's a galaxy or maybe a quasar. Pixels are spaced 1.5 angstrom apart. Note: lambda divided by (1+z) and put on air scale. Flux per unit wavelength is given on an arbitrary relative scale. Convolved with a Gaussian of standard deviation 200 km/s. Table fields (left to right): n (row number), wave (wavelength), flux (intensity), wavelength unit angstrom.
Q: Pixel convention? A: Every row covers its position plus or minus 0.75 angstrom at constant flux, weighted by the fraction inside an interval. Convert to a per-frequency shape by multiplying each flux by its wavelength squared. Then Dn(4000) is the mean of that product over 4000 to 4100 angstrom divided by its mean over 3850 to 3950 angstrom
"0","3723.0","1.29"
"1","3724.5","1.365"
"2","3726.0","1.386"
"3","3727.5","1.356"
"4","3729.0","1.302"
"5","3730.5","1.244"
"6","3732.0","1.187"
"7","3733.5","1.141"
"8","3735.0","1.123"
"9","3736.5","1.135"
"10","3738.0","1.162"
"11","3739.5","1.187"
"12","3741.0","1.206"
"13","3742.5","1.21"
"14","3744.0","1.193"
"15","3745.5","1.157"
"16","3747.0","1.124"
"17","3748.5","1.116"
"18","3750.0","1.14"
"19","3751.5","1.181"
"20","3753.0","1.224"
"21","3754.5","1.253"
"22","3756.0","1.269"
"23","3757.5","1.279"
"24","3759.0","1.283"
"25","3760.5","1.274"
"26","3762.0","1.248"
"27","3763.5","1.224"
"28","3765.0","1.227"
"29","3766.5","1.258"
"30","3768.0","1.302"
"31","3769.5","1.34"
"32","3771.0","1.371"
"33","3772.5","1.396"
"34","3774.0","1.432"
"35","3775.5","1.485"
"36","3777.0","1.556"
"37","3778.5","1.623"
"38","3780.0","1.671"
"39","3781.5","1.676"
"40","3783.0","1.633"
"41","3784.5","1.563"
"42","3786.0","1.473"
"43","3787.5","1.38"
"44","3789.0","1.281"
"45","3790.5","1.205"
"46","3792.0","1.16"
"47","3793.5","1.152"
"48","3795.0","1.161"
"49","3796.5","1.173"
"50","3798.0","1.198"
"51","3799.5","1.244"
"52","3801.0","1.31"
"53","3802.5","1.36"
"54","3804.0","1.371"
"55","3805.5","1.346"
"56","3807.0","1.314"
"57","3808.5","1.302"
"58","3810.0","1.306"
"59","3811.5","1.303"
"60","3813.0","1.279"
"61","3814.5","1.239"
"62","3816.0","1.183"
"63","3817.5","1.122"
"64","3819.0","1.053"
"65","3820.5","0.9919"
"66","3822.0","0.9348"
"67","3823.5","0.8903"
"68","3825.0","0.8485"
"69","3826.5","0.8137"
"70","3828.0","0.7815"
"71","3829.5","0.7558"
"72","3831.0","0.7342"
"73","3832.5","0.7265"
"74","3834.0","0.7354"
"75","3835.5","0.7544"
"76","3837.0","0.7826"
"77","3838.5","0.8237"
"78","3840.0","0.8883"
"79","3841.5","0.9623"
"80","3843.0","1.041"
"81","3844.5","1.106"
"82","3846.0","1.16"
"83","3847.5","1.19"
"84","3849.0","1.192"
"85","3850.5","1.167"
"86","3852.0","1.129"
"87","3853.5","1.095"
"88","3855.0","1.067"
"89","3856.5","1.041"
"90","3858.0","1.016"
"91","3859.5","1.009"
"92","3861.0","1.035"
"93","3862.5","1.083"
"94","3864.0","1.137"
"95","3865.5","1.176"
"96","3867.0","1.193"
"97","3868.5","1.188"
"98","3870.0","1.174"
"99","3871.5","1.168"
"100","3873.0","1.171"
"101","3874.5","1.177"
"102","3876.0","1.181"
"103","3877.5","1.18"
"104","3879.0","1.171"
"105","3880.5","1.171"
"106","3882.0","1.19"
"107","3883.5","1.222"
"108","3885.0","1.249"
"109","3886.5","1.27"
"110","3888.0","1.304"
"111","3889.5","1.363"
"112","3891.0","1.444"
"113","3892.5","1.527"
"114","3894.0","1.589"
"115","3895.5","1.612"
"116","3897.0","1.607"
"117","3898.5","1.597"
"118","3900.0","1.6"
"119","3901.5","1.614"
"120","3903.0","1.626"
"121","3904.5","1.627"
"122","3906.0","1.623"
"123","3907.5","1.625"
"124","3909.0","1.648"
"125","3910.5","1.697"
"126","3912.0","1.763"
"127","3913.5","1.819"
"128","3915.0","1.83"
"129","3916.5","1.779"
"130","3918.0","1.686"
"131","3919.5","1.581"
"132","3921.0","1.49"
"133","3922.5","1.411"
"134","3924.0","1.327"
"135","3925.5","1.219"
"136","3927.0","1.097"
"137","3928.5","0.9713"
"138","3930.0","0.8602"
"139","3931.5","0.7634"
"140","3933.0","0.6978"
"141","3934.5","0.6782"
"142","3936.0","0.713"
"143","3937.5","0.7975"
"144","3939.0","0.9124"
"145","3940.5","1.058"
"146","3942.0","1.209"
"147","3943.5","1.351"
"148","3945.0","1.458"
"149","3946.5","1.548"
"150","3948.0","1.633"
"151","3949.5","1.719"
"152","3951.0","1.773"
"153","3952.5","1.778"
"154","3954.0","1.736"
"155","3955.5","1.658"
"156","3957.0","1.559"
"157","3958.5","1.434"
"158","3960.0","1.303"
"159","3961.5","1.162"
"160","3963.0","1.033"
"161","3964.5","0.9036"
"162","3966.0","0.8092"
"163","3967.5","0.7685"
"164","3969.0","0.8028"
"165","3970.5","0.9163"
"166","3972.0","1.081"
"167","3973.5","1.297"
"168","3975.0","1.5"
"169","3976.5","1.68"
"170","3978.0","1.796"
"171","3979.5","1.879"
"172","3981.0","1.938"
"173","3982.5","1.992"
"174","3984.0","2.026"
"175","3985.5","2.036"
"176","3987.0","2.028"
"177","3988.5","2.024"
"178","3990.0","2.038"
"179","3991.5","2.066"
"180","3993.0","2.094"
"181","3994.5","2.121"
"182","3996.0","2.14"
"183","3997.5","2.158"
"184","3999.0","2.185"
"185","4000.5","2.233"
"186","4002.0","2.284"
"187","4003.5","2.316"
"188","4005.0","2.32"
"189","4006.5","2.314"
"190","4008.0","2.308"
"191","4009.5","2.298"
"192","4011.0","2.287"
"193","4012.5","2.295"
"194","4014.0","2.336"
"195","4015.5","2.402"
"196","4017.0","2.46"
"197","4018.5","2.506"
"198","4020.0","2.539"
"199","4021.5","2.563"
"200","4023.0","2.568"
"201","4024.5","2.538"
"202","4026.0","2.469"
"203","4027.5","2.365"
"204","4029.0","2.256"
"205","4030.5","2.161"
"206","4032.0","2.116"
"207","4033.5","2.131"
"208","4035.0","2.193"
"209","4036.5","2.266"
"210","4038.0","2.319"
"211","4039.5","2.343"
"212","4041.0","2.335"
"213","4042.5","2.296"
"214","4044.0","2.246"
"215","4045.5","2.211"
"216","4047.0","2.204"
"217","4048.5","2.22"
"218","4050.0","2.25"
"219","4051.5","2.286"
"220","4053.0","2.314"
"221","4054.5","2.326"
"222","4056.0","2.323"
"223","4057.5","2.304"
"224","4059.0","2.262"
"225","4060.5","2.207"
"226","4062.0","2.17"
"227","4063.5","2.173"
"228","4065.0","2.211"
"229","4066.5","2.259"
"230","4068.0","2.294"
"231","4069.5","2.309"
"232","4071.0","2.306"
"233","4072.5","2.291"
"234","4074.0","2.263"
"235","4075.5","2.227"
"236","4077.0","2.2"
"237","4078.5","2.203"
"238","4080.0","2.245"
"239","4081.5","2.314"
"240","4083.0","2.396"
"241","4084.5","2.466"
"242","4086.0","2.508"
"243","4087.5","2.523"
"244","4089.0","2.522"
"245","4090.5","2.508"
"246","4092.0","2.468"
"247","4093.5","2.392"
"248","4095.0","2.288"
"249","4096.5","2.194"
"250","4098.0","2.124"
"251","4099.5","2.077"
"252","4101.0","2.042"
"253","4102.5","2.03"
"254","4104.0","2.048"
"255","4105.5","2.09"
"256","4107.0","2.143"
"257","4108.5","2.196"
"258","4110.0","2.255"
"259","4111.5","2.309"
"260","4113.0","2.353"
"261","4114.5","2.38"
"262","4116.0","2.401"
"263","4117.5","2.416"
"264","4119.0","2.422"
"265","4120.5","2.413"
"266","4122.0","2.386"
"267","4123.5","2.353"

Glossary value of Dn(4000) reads 1.92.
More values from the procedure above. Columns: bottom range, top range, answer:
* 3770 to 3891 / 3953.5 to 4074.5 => 1.92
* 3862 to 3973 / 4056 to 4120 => 1.89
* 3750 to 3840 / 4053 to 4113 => 2.19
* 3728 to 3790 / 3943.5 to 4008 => 1.46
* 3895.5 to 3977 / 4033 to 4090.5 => 1.81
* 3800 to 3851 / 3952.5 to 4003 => 1.71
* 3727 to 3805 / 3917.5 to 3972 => 1.03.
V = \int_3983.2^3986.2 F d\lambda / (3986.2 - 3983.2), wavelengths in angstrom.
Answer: 2.03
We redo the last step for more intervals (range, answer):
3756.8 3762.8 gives 1.27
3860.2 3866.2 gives 1.11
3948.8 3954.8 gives 1.75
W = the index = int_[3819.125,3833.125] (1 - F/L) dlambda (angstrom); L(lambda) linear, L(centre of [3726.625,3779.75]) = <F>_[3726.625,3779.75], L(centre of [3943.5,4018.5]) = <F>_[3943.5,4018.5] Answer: 5.8 angstrom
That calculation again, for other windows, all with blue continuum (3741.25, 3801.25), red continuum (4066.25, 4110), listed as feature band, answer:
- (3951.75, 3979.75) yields 8.7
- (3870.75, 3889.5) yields 4.9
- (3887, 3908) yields 1.8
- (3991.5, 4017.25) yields -3.0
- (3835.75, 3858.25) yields 7.3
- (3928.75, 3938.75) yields 5.7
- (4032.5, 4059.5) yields -1.5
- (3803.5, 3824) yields 3.5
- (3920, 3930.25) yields 3.2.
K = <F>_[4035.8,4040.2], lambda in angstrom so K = 2.31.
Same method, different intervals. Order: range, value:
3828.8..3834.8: 0.738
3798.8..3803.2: 1.3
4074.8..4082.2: 2.24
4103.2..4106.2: 2.07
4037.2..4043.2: 2.32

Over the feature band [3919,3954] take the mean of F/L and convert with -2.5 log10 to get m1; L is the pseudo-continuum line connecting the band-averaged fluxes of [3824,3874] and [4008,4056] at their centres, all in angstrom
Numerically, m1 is 0.31 mag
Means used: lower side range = 1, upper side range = 2.33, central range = 1.23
